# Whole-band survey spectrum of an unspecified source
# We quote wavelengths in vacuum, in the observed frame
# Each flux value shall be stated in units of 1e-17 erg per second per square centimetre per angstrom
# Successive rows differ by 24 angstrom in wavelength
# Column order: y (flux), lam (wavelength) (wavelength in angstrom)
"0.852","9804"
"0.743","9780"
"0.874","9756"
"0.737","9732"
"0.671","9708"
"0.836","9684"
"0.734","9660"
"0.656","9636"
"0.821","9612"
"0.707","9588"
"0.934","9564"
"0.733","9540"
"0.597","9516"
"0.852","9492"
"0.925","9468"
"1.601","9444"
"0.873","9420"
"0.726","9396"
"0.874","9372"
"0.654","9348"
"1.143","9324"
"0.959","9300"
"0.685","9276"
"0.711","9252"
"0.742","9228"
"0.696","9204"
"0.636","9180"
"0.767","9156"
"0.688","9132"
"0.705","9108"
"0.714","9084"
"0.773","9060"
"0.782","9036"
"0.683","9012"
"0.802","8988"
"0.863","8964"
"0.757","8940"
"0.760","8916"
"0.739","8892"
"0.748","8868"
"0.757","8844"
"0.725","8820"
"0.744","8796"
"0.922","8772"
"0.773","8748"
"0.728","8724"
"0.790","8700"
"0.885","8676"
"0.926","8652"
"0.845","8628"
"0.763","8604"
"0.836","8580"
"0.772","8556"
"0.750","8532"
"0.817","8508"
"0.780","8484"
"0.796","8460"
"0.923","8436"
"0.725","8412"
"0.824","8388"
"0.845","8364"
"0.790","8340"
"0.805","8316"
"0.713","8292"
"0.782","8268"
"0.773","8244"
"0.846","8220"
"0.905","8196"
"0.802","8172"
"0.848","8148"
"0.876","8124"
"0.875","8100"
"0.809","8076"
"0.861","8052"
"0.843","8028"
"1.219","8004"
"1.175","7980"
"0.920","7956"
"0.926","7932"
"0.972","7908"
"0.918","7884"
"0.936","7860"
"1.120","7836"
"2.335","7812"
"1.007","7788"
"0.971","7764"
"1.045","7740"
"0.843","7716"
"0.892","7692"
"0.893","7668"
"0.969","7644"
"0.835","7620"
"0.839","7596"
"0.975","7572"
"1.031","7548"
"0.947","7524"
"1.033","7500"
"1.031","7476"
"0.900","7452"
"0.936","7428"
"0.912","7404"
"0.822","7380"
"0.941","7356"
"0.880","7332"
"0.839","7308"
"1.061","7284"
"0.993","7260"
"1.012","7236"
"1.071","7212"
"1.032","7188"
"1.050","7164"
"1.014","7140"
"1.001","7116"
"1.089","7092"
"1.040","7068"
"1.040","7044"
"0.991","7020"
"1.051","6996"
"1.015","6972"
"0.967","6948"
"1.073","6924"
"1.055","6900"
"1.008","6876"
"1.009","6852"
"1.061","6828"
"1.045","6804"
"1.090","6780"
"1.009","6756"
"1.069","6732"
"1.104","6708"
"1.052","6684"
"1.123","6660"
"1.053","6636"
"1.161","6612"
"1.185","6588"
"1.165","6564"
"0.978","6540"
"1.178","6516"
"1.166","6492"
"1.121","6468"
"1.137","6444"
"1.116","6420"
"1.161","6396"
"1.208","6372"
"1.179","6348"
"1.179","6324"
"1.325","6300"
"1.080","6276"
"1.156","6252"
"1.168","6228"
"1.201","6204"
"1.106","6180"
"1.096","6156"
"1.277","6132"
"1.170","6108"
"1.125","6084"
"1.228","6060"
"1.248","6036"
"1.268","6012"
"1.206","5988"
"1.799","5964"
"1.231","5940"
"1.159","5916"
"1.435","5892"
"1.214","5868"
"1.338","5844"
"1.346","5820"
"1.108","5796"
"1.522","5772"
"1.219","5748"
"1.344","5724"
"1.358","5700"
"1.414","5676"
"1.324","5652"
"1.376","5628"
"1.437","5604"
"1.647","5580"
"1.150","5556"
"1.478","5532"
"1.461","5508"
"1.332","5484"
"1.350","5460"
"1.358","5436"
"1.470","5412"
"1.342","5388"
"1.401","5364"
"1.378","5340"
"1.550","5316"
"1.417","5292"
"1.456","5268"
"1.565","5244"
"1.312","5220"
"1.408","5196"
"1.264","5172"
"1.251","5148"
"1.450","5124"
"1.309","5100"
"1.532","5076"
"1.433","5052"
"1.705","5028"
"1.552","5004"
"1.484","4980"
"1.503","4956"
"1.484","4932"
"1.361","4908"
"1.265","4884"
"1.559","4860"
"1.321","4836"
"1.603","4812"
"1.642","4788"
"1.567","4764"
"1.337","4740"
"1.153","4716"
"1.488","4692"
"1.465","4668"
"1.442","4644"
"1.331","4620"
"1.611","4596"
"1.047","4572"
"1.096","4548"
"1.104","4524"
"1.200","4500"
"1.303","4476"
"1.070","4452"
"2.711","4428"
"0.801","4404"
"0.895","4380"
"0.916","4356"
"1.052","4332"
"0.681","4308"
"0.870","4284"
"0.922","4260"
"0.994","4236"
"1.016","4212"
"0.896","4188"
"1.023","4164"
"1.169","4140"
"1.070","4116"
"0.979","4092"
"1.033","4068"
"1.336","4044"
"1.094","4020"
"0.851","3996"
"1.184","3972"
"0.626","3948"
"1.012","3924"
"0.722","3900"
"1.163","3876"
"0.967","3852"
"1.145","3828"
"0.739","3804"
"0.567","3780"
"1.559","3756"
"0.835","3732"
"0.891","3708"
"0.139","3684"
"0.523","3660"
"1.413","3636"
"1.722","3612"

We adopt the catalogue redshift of 0.189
